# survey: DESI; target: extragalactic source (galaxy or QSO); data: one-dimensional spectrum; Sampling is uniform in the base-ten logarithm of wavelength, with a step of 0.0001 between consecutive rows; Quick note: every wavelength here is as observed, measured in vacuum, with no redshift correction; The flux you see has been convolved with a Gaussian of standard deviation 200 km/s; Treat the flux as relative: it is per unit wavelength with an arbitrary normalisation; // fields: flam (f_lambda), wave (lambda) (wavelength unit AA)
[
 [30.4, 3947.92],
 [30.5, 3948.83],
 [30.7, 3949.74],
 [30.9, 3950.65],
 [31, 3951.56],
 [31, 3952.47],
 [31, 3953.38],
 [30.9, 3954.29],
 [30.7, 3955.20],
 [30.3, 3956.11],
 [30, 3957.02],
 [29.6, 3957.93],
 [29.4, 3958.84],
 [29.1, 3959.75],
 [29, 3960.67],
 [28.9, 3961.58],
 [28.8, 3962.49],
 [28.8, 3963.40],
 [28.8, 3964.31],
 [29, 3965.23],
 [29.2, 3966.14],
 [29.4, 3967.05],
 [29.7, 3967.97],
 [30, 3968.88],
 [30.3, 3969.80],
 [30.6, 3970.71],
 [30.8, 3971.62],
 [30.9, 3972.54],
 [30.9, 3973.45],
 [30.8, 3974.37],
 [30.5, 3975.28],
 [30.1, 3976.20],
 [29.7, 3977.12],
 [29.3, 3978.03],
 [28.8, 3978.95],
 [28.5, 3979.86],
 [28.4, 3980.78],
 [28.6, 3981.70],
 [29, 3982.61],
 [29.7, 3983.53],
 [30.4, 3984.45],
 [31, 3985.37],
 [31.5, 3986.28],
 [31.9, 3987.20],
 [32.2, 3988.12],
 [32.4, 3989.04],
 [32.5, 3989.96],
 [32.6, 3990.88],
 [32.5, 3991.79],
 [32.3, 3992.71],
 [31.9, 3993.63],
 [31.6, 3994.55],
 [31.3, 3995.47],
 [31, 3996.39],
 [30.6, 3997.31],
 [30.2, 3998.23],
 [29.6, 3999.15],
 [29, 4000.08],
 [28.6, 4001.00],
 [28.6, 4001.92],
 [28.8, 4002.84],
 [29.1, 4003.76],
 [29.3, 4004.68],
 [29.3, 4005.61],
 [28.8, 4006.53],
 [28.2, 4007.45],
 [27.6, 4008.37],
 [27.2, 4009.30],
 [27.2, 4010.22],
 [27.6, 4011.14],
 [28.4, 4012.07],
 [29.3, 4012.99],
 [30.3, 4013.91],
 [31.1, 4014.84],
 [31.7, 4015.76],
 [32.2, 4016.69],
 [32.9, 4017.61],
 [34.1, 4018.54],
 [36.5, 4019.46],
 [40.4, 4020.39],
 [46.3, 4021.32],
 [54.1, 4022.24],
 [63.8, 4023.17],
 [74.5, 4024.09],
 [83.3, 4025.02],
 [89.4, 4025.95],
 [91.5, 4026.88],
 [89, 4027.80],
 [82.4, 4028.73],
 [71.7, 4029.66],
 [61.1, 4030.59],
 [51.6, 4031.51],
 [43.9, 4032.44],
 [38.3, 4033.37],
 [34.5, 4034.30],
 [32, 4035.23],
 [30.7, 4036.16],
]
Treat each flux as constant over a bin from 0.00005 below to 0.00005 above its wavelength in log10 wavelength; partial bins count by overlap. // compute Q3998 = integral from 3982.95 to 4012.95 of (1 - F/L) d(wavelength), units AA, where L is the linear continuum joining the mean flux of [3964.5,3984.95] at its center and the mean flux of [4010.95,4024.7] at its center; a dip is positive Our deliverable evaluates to 4.4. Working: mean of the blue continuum 29.7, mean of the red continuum 40.2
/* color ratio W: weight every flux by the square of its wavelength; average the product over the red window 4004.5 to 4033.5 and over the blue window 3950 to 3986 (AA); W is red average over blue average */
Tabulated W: 1.6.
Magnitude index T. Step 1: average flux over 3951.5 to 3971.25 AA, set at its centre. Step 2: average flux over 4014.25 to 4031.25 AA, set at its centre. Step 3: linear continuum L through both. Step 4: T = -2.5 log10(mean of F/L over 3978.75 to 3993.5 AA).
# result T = 0.31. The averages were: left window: 29.8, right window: 57.9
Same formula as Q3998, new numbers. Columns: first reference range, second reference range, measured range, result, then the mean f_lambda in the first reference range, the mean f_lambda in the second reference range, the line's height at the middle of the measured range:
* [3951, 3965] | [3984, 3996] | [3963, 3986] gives 0.8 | 29.8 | 31.9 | 30.9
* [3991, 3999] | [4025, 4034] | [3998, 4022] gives 8.2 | 31.4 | 68.9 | 47.7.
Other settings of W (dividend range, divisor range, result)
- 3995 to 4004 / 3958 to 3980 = 1.02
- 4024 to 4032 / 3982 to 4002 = 2.54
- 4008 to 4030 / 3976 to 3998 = 1.63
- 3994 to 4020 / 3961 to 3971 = 1.04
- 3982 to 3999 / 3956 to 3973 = 1.07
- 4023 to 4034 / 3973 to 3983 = 2.42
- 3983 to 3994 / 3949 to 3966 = 1.08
